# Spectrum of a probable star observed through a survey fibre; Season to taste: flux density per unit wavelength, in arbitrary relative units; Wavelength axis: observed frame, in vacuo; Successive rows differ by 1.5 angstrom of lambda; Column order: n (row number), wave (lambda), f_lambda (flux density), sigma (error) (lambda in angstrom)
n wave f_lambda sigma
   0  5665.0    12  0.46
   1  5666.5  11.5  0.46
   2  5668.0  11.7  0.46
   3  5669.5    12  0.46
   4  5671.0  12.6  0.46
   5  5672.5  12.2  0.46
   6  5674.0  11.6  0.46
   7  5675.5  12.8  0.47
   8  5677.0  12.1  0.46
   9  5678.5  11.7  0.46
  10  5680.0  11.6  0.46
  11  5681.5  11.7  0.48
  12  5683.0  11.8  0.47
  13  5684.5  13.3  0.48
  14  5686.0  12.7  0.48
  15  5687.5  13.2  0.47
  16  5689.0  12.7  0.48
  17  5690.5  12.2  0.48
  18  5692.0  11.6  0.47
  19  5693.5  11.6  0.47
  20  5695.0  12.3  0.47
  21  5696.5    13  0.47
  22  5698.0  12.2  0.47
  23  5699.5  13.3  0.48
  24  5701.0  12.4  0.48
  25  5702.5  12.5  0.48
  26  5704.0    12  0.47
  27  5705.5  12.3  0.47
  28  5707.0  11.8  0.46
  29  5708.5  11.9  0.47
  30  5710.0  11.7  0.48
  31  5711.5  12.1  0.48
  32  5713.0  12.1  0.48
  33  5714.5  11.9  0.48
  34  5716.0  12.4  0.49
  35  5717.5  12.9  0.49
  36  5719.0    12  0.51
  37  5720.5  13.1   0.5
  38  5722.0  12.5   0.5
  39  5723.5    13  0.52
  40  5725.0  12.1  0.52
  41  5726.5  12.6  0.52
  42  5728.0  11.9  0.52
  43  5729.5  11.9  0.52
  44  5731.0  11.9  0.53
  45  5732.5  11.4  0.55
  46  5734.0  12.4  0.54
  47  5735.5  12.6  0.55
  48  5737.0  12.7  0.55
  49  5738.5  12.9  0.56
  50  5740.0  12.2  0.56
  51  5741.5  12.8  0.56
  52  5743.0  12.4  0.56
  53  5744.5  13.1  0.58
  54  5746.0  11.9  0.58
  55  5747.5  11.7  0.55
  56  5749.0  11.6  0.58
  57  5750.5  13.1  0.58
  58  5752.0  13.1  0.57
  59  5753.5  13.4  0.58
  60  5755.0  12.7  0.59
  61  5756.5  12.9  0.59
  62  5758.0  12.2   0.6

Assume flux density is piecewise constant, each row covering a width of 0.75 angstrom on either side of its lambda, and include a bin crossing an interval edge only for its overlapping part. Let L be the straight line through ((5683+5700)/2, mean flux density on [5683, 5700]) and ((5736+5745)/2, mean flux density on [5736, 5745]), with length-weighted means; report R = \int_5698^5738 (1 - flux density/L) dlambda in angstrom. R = 1.0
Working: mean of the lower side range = 12.5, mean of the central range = 12.3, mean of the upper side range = 12.7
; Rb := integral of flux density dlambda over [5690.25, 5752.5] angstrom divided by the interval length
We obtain 12.3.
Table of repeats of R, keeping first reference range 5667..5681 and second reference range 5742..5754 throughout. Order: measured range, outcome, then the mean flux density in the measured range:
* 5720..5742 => 0.0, 12.4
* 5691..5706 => -0.2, 12.3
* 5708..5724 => 0.0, 12.3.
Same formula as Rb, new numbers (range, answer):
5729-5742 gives 12.3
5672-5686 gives 12.1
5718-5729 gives 12.5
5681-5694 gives 12.3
